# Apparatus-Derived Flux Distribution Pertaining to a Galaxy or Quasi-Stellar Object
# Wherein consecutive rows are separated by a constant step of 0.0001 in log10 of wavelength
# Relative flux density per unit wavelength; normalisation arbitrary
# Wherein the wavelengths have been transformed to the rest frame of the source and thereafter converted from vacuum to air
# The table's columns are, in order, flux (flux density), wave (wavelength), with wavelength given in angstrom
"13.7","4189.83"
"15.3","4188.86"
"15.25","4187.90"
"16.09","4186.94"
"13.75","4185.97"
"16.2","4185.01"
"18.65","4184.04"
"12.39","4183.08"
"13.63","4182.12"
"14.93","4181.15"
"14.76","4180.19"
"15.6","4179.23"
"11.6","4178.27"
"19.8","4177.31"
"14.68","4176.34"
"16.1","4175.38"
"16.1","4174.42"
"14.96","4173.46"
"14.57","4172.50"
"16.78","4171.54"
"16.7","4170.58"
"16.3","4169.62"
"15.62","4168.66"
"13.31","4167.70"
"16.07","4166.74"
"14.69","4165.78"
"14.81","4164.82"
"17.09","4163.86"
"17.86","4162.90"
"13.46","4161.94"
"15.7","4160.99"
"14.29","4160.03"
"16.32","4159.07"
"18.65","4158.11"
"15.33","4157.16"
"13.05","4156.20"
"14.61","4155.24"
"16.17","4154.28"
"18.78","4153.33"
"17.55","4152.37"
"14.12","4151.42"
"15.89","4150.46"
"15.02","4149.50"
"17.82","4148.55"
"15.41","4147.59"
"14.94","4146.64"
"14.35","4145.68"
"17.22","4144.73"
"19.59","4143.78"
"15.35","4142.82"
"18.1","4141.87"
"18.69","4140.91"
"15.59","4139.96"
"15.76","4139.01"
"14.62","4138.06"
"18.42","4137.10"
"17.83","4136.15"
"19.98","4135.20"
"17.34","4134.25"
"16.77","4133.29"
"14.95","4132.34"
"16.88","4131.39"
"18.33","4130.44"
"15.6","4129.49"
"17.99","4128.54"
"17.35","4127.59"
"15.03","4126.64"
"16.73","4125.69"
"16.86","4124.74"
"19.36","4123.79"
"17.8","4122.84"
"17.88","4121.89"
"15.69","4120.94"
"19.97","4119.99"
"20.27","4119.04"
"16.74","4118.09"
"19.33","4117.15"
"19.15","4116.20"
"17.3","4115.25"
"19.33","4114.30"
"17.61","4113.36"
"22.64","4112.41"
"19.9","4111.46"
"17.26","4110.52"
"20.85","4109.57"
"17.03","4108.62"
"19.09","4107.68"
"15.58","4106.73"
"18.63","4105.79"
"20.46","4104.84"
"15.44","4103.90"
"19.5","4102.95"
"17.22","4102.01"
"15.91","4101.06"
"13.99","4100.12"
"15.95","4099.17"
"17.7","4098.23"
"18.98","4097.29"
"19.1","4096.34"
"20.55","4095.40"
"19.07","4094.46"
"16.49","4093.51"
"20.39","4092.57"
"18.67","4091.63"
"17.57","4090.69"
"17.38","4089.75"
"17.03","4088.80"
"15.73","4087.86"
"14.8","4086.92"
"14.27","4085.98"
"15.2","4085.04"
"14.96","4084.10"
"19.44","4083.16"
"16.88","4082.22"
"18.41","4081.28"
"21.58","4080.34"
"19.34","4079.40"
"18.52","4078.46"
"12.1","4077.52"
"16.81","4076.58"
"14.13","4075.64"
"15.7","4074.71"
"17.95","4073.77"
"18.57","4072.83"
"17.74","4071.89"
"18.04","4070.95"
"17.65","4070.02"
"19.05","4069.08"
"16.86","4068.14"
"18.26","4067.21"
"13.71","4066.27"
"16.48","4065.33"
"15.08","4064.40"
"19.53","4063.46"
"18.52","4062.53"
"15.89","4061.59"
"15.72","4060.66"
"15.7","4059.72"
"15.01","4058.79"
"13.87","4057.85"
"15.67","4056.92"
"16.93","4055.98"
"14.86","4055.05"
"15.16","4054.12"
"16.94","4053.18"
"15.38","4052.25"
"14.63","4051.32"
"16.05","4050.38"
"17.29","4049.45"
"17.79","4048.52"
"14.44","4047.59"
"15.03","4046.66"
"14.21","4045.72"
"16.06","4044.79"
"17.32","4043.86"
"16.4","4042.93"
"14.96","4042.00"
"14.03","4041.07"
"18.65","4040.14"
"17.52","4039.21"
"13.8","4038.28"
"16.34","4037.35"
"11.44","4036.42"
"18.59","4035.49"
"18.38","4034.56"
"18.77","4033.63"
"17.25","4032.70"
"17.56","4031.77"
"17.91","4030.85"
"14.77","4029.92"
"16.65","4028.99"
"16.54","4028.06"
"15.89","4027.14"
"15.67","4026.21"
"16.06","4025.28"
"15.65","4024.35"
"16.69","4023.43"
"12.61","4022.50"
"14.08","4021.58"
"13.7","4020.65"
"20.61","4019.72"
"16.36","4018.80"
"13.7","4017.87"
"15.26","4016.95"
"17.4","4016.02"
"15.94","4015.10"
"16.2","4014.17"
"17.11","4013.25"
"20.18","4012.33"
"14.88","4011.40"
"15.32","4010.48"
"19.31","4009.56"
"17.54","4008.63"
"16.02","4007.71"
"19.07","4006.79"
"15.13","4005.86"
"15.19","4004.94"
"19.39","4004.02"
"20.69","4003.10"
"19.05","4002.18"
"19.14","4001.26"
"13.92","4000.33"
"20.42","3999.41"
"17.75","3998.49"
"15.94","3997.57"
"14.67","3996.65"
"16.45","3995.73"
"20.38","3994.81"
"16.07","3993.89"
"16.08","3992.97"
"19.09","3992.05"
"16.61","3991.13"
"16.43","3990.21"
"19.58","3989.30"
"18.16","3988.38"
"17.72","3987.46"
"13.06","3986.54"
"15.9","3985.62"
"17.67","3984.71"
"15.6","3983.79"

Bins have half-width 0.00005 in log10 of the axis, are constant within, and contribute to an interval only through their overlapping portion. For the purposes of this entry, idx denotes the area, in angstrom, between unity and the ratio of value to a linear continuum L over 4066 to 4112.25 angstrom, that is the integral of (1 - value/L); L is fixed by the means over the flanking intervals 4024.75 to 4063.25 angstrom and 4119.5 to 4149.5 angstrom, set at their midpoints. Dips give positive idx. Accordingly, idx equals -2.65 angstrom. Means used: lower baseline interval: 16.1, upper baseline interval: 17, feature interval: 17.5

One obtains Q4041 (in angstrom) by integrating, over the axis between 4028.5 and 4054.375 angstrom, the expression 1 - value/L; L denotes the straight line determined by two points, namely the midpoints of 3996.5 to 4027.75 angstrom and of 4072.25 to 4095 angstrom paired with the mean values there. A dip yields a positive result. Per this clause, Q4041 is 1.0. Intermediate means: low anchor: 16.7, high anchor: 17.1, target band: 16.2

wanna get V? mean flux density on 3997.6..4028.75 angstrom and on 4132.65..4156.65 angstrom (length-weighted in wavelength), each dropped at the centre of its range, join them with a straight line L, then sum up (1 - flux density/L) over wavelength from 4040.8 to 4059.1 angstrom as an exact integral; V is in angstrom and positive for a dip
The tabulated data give 1.14 angstrom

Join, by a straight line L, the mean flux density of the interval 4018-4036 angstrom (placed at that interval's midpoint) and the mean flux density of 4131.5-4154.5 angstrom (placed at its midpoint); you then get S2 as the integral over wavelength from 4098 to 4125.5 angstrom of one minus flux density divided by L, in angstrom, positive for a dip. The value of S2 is -2.40 angstrom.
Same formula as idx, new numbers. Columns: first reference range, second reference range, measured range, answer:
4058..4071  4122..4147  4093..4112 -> -1.2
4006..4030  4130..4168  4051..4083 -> -0.8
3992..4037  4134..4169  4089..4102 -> -1.1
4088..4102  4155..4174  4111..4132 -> -1.5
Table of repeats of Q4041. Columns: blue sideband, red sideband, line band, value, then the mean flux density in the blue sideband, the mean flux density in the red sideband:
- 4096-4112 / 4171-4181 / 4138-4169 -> 0.5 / 17.8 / 15.5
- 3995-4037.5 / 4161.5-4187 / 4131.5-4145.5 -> -1.2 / 16.7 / 15.4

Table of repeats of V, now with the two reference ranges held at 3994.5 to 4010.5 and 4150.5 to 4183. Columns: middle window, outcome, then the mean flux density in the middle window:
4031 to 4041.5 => 0.3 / 16.6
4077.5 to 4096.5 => -1.2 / 17.6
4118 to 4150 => -2.3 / 17.1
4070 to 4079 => 0.0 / 16.7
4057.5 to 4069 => 0.3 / 16.3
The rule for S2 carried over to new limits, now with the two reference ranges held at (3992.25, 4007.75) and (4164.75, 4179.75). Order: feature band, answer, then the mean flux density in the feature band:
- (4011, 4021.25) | 0.5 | 16.5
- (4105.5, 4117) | -1.8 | 18.7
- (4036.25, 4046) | 0.7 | 15.7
